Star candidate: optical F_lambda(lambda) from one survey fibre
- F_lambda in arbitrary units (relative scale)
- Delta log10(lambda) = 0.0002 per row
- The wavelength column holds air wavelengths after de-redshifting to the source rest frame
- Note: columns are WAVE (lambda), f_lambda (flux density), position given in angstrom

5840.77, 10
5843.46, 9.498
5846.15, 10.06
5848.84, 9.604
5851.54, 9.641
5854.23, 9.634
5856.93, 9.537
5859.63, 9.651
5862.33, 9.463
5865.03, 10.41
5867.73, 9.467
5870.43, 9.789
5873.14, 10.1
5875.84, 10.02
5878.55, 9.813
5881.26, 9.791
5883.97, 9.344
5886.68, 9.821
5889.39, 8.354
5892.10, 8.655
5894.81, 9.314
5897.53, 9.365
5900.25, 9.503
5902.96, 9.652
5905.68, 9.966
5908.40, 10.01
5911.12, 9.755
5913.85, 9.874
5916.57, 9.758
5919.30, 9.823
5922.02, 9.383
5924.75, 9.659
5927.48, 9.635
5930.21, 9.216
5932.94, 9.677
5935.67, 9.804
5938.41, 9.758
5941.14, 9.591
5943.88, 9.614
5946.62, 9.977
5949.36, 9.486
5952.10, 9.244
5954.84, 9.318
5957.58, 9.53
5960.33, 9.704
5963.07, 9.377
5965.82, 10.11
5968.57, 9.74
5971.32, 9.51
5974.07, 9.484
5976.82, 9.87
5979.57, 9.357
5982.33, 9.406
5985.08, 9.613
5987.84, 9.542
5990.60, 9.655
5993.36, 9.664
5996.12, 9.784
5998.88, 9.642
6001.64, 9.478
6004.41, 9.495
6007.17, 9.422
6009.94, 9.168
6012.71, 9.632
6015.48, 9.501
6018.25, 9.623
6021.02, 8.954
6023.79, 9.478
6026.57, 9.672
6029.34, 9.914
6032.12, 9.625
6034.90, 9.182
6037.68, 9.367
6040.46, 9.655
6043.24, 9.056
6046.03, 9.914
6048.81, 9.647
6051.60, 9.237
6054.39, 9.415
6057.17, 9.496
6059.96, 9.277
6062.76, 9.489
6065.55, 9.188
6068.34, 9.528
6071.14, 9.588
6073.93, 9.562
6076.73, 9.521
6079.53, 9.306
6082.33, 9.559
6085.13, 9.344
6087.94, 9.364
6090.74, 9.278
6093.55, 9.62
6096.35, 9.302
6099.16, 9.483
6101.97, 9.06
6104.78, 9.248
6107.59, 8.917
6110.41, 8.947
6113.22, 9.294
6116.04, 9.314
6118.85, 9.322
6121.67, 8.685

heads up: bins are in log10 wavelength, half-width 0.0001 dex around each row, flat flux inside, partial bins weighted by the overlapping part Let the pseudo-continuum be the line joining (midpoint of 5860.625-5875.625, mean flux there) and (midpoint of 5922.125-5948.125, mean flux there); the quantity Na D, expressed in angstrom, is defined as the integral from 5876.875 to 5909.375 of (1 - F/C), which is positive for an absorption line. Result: 1.0 angstrom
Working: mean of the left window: 9.86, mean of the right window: 9.64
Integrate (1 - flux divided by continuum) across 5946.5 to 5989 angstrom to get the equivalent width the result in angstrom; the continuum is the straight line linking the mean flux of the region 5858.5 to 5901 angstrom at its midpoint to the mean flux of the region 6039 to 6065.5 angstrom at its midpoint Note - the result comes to -0.3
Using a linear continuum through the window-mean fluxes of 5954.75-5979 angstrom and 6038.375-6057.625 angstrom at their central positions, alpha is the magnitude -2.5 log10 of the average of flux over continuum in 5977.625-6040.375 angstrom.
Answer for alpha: 0.00 mag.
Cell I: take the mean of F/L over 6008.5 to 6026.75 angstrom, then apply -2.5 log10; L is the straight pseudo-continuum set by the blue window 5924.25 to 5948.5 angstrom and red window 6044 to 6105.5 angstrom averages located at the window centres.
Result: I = 0.01 mag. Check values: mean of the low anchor 9.65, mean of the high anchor 9.43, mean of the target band 9.41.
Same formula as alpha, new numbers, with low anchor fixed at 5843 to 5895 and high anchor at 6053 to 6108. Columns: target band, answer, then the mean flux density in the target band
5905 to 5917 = -0.03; 9.88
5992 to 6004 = -0.02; 9.63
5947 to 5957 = 0.01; 9.43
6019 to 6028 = 0.01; 9.4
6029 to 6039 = 0.00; 9.48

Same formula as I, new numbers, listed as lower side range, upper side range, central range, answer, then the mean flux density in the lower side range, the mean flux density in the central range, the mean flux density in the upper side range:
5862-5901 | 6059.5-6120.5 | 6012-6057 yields -0.01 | 9.55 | 9.49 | 9.34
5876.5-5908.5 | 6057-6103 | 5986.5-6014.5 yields -0.01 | 9.46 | 9.55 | 9.41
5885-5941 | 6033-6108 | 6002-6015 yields 0.00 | 9.55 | 9.43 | 9.4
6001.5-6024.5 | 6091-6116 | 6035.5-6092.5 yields -0.01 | 9.41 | 9.44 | 9.24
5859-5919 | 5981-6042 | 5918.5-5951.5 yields 0.00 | 9.63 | 9.62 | 9.52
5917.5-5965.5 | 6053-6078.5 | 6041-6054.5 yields 0.00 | 9.59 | 9.47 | 9.45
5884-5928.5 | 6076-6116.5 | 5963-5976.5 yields -0.03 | 9.53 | 9.68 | 9.3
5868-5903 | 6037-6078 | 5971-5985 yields -0.01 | 9.5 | 9.54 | 9.46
